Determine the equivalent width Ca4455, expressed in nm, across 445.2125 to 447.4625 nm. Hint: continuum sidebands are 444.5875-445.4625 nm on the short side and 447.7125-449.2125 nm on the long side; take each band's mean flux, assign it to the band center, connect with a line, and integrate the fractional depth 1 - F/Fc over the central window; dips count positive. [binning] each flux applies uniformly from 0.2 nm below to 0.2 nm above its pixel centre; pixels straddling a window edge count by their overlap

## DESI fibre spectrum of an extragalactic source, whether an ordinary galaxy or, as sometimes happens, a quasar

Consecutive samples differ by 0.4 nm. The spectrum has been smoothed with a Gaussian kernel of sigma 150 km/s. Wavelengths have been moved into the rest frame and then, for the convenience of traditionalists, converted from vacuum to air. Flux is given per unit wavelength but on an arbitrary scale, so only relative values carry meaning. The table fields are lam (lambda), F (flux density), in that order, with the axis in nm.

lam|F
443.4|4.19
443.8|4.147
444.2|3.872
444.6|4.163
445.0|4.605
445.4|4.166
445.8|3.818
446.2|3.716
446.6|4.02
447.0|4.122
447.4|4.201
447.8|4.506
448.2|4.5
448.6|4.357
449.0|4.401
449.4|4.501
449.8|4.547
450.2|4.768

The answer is 0.20 nm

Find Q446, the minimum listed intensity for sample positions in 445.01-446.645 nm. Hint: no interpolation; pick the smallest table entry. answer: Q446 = 3.716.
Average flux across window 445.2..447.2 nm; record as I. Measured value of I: 3.97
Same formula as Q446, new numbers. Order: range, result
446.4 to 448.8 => 4.02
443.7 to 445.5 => 3.872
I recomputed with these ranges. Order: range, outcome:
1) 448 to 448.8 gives 4.43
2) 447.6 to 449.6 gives 4.45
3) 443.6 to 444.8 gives 4.06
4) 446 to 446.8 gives 3.87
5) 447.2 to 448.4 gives 4.4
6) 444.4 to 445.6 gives 4.31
